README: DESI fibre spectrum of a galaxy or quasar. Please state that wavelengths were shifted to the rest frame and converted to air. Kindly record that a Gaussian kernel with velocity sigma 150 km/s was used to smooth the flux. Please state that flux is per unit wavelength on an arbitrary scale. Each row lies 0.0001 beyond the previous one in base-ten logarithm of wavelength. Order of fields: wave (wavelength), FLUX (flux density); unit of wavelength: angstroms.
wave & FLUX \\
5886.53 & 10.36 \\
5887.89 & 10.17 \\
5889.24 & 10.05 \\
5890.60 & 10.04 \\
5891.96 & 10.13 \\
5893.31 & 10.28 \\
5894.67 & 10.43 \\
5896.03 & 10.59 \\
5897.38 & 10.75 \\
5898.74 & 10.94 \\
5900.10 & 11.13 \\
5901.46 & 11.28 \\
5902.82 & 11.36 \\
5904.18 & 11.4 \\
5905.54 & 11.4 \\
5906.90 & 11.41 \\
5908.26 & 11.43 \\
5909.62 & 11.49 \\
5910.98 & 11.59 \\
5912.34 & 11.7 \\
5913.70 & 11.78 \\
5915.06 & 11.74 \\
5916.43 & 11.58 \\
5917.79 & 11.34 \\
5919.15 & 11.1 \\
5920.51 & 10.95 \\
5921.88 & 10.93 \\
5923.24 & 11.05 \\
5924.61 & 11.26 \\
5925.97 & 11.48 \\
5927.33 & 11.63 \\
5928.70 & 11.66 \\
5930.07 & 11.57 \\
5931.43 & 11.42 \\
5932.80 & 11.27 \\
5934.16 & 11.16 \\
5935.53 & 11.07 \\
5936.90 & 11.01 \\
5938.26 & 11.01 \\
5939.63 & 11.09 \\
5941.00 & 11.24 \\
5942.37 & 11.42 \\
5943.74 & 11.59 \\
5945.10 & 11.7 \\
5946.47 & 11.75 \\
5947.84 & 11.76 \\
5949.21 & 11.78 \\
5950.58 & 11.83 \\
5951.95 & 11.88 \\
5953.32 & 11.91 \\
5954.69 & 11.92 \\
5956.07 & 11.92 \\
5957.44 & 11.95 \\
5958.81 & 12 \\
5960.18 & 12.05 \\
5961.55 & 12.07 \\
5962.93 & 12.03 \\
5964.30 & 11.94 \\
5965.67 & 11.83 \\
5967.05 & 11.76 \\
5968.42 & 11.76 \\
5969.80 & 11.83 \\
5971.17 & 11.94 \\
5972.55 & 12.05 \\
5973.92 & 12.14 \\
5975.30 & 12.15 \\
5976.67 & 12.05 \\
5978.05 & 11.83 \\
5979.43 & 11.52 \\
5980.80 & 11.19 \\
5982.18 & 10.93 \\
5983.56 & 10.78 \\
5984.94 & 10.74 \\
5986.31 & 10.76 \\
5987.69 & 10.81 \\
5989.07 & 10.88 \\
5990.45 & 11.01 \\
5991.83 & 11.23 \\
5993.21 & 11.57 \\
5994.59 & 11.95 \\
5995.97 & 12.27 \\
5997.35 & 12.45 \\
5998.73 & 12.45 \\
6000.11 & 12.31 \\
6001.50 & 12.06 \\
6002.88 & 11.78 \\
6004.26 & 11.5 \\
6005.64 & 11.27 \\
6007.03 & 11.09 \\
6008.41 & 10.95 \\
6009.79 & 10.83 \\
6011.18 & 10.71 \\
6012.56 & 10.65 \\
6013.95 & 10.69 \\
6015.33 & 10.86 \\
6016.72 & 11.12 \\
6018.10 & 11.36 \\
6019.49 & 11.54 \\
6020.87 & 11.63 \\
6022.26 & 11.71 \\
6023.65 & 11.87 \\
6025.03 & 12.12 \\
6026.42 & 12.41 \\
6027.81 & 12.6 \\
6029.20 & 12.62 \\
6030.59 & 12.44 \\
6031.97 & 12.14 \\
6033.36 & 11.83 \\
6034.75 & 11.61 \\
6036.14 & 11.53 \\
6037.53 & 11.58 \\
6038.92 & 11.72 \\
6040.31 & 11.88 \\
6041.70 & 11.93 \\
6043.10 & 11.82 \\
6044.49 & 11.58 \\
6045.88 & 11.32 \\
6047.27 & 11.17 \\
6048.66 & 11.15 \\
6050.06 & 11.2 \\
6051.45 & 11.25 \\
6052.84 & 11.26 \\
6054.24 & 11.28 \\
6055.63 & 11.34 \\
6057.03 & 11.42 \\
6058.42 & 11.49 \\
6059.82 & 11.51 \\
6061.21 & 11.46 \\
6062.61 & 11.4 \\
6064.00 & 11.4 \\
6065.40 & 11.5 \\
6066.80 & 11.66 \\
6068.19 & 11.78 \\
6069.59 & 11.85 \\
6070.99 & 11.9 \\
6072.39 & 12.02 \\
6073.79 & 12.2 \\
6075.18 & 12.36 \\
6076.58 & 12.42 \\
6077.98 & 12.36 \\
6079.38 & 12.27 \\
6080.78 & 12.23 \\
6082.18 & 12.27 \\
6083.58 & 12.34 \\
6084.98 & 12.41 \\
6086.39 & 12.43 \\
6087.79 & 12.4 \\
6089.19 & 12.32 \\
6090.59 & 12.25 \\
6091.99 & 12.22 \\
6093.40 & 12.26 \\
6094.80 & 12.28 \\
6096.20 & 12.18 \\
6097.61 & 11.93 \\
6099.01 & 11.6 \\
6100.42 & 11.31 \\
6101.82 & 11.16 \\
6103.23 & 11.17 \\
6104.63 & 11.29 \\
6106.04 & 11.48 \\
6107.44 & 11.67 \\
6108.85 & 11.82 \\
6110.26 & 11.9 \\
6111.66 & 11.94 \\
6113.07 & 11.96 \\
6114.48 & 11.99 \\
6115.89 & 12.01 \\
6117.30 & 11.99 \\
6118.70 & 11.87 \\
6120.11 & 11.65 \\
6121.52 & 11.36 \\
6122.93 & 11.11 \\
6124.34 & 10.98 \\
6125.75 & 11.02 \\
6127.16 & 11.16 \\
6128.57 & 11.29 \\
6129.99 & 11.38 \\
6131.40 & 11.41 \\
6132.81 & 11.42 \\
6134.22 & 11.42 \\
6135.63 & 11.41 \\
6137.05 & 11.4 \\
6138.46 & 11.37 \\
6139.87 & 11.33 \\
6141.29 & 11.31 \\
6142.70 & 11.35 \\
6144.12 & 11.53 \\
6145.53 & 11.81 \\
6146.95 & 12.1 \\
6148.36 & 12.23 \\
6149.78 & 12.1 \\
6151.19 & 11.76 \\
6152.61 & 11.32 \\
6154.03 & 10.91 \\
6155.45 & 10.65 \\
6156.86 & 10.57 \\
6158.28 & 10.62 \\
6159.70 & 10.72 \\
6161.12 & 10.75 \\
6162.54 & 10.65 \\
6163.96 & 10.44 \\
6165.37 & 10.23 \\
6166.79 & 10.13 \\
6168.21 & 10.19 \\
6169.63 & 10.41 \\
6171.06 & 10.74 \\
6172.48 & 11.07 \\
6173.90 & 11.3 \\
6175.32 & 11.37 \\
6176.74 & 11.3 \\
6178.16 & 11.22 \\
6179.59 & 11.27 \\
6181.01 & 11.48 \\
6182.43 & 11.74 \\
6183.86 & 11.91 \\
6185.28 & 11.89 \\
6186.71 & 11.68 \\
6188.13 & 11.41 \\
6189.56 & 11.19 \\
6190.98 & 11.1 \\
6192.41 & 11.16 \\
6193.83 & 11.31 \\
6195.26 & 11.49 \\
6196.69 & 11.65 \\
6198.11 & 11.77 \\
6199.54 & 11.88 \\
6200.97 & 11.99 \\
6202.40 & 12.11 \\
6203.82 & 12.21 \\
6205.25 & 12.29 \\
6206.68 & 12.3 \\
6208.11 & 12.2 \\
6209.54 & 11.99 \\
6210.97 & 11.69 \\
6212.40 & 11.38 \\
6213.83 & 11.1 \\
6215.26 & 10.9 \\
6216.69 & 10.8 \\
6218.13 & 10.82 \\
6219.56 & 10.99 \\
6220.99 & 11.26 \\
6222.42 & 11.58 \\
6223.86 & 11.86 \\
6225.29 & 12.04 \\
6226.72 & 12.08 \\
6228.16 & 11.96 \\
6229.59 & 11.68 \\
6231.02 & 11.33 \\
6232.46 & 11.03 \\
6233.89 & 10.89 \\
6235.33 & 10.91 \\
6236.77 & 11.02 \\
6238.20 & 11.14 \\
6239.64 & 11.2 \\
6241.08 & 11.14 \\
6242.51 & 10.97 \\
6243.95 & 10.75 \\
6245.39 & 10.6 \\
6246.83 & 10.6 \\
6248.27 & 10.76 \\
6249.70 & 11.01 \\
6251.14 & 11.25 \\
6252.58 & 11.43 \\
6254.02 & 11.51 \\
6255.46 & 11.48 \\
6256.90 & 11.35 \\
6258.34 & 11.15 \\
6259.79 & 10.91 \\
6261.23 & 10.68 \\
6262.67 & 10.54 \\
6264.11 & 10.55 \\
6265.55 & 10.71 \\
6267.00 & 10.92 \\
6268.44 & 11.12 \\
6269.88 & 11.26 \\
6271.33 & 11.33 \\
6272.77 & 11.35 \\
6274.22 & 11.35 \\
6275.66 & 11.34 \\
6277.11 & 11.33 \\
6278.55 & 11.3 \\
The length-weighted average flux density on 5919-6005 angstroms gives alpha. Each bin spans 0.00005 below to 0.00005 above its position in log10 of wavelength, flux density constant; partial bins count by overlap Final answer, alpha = 11.6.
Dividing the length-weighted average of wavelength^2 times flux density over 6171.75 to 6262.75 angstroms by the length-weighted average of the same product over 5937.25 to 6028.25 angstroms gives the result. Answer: 1.06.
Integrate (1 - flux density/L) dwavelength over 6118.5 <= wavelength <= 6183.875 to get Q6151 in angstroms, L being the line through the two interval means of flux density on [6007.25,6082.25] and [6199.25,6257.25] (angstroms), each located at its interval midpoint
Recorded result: 1.7 angstroms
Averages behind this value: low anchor 11.6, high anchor 11.4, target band 11.2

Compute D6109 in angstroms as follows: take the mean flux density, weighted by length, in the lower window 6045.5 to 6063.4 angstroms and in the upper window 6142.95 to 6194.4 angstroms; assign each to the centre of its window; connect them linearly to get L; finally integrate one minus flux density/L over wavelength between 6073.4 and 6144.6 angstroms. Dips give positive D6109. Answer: -3.2 angstroms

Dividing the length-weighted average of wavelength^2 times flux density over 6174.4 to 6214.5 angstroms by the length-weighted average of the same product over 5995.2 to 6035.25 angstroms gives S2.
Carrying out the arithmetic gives 1.1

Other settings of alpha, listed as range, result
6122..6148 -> 11.4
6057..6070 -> 11.6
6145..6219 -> 11.3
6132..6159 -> 11.4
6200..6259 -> 11.4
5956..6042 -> 11.7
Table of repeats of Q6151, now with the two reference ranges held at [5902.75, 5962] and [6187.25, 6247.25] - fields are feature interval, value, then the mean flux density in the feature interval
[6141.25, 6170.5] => 1.07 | 11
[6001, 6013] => 0.30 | 11.2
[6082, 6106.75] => -1.05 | 12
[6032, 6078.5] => -0.68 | 11.6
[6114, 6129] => -0.04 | 11.5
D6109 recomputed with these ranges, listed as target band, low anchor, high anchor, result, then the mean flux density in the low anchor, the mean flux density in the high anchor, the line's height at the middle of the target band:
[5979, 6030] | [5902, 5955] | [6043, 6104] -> 0.7 angstroms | 11.5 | 11.8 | 11.6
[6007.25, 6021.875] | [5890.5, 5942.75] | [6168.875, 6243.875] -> 0.3 angstroms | 11.2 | 11.4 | 11.3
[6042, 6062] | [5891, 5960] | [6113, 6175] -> -0.2 angstroms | 11.4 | 11.2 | 11.3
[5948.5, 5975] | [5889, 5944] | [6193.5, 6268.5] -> -1.7 angstroms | 11.2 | 11.3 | 11.2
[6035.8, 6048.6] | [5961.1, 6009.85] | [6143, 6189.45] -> -0.1 angstroms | 11.6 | 11.2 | 11.5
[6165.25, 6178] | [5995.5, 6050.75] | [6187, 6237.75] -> 0.8 angstroms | 11.6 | 11.5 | 11.6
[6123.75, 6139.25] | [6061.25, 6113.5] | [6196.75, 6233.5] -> 0.7 angstroms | 11.9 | 11.6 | 11.8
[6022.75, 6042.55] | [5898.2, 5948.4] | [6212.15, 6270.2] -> -1.3 angstroms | 11.4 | 11.1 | 11.3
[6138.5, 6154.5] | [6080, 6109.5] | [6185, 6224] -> 0.2 angstroms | 12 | 11.6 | 11.8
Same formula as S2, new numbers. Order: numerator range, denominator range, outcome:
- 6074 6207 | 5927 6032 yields 1.05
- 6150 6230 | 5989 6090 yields 1.02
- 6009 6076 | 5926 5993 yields 1.03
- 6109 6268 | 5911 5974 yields 1.06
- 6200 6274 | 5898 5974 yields 1.08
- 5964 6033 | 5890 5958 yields 1.05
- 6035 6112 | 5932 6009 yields 1.05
